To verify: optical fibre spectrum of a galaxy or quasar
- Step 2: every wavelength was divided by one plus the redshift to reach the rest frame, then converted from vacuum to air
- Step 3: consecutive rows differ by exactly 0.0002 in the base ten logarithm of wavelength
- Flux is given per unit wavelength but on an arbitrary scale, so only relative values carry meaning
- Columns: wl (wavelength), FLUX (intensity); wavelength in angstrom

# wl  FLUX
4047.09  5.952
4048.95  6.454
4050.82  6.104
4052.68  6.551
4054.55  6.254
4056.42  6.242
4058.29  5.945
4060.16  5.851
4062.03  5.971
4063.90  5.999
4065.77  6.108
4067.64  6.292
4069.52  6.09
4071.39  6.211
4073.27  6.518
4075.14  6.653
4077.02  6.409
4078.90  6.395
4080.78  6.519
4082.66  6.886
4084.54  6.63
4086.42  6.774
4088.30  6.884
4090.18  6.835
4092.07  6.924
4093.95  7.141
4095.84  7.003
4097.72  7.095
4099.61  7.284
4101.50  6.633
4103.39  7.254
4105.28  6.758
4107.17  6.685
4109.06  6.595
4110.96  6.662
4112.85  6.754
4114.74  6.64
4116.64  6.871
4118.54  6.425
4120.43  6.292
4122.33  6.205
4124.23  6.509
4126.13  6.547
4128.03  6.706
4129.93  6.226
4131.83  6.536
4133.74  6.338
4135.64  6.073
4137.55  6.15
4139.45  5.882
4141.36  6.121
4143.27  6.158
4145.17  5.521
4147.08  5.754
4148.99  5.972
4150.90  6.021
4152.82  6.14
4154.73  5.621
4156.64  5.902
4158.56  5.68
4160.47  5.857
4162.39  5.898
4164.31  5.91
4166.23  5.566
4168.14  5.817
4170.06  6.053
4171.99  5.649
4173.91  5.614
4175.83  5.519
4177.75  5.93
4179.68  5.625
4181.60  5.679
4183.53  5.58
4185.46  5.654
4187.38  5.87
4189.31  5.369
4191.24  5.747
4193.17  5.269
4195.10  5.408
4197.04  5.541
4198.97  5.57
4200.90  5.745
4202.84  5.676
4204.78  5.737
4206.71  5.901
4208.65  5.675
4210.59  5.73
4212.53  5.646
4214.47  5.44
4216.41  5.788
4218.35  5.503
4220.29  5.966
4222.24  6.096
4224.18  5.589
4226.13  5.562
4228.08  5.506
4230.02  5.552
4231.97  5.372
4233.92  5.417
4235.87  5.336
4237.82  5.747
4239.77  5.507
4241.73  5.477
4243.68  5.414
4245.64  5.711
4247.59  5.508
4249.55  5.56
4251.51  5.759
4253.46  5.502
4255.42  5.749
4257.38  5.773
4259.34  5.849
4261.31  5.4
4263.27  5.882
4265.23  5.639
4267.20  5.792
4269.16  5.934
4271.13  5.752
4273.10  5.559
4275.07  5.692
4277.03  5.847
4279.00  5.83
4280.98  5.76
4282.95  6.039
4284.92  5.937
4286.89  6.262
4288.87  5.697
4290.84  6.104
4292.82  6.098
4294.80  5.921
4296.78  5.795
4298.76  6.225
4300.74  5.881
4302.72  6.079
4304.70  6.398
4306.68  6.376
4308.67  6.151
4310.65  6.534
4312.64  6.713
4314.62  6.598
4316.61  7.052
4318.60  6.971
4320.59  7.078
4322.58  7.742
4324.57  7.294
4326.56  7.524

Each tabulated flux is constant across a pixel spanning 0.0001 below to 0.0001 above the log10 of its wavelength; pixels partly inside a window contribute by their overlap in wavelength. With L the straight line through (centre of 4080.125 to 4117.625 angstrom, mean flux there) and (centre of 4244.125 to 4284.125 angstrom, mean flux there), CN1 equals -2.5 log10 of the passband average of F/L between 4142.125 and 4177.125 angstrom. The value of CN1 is 0.109 mag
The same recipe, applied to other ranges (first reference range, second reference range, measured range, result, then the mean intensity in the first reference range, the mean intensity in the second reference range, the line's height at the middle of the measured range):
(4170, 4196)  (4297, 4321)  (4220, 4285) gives 0.08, 5.63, 6.47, 6.09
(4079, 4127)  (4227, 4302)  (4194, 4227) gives 0.07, 6.75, 5.73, 6.07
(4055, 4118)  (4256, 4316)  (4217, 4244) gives 0.11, 6.59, 5.99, 6.16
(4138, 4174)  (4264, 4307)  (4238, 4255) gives 0.06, 5.86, 5.93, 5.91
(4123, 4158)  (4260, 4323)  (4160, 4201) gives 0.08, 6.12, 6.13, 6.12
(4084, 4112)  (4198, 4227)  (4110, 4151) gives 0.04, 6.88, 5.71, 6.55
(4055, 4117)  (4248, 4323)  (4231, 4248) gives 0.13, 6.59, 6.06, 6.18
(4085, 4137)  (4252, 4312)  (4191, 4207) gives 0.13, 6.69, 5.92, 6.29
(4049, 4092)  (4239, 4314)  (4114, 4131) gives -0.04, 6.38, 5.88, 6.25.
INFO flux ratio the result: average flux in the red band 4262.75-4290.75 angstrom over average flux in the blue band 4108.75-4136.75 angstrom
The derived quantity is 0.9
